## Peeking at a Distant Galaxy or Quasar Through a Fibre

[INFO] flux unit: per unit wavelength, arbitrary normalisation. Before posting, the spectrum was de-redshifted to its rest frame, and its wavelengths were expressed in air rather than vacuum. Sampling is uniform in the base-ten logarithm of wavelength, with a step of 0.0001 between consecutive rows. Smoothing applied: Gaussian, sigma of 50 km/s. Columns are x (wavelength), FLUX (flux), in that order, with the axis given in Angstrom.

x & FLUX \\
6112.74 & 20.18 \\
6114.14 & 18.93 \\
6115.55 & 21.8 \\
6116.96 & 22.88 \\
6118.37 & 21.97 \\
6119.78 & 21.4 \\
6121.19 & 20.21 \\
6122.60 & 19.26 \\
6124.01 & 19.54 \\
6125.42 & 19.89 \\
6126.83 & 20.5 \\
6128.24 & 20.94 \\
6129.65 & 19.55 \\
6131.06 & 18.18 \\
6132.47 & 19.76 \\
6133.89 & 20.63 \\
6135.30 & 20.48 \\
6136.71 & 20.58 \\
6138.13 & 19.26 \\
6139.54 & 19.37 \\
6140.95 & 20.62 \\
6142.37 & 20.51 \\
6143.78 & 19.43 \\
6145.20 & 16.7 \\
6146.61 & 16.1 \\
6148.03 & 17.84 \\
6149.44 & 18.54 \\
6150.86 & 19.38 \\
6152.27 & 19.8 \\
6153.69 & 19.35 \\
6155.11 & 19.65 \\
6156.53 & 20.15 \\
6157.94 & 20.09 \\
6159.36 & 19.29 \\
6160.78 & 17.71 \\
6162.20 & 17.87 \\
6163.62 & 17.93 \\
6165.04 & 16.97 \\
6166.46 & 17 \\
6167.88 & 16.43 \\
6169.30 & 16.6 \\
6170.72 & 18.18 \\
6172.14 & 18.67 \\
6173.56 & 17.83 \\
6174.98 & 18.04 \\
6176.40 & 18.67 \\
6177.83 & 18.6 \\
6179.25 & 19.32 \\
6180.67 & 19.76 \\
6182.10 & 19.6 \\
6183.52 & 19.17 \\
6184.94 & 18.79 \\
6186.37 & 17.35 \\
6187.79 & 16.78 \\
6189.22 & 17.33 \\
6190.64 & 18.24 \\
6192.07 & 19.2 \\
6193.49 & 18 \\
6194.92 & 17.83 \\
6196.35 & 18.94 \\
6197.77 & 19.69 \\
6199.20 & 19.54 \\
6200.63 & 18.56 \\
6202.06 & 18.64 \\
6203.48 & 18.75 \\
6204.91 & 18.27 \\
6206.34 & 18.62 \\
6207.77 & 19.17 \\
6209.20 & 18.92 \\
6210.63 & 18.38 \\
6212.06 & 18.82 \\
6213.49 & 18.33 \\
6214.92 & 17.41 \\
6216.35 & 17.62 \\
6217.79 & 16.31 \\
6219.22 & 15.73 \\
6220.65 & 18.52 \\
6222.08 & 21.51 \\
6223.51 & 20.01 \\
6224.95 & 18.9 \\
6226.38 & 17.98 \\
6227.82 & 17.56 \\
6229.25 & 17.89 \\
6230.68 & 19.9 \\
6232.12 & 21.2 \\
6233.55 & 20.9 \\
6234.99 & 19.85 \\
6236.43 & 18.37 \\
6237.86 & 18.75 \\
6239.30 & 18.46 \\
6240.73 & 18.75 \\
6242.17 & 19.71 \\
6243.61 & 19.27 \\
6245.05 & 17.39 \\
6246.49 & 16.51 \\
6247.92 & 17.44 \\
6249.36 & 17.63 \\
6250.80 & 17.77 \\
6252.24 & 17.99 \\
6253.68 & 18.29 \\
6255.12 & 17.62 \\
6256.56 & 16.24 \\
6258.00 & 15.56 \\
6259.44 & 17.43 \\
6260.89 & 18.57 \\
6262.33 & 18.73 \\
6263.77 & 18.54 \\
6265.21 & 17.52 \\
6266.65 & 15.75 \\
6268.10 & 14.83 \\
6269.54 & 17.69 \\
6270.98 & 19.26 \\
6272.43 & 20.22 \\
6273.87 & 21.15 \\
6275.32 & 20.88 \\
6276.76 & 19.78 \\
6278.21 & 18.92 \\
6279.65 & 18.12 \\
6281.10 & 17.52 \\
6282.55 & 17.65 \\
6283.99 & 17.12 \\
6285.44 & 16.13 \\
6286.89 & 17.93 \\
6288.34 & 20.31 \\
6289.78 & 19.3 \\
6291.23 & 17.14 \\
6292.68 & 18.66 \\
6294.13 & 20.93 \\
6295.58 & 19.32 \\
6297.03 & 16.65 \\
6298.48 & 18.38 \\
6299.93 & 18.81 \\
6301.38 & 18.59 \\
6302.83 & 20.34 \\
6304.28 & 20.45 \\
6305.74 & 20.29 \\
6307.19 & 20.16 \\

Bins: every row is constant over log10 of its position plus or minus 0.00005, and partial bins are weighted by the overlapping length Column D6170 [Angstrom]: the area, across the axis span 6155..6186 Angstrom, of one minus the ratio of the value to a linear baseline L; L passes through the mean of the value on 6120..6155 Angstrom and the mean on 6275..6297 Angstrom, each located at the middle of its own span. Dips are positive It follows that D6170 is 1.3 Angstrom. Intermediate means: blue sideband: 19.5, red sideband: 18.5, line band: 18.4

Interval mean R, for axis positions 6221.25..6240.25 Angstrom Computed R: 19.3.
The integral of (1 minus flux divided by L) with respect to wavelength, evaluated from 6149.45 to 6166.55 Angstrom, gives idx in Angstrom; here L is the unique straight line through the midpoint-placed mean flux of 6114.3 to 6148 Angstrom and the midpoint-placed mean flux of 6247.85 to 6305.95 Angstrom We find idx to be 0.7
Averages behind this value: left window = 19.9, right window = 18.3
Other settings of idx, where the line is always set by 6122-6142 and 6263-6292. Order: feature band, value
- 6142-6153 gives 0.7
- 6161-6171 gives 1.2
